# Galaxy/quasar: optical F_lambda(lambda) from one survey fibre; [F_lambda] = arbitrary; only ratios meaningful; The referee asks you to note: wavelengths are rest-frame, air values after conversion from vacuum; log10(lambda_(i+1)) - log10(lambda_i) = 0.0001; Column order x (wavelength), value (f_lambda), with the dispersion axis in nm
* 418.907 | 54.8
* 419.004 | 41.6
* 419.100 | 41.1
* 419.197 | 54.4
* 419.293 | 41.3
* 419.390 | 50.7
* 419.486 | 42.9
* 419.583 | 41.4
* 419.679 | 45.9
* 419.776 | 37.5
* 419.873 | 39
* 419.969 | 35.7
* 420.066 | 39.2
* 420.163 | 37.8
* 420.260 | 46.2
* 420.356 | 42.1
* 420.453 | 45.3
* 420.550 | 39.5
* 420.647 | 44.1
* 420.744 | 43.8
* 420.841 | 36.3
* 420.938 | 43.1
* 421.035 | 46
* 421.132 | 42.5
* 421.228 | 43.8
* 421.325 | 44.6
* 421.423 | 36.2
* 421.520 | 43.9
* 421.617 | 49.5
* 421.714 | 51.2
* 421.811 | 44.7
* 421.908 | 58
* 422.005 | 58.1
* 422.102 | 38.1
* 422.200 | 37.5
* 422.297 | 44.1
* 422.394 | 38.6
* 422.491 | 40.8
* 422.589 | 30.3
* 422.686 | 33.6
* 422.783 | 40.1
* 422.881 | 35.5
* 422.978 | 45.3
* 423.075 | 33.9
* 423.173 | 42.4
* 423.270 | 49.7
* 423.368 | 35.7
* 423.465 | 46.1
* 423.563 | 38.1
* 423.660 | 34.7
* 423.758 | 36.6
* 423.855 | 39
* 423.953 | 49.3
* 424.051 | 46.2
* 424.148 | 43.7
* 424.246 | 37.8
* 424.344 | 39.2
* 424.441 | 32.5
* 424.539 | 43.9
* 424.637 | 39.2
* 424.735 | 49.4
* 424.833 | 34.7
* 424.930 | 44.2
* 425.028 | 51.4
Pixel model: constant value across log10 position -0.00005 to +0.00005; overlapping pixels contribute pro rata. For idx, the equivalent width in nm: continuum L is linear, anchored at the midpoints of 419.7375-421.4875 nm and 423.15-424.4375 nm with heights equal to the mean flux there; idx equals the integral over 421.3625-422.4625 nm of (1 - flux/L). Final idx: -0.110 nm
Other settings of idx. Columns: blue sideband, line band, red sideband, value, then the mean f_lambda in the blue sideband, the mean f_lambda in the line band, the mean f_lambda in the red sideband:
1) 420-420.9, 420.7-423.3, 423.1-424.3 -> -0.073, 41.5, 42.6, 41.4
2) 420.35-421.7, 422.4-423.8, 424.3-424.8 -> 0.097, 43.1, 38.8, 40.6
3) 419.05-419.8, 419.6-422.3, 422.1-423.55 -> -0.070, 44.6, 43.3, 39.4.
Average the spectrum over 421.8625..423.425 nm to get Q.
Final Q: 41.4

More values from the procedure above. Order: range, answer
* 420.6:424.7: 41.9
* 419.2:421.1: 42.3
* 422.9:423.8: 40.2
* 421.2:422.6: 44.3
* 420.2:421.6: 42.8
